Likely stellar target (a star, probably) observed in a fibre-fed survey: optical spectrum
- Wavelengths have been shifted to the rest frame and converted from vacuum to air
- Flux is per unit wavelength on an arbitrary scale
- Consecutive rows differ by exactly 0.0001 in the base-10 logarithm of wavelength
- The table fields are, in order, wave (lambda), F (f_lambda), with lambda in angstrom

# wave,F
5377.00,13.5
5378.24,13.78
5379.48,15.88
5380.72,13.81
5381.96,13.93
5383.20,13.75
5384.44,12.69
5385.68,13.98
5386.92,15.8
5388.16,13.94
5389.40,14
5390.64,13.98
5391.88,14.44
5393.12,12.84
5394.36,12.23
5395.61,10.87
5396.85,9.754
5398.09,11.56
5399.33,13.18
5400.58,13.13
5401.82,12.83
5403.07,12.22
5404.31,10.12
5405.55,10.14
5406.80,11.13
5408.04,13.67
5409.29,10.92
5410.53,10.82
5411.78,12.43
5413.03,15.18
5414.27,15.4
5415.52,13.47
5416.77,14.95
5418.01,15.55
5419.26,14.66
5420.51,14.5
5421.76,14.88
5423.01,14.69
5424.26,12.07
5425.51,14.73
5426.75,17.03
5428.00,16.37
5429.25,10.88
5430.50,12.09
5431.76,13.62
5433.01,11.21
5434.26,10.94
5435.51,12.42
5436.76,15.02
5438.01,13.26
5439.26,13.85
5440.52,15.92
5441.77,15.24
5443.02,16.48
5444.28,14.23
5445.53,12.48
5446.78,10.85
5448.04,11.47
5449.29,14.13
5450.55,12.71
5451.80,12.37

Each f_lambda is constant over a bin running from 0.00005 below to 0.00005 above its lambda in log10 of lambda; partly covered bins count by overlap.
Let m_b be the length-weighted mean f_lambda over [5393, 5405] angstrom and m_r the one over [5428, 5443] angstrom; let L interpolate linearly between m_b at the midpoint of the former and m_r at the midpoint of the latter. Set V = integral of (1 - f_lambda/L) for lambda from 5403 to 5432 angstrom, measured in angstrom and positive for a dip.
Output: -1.8 angstrom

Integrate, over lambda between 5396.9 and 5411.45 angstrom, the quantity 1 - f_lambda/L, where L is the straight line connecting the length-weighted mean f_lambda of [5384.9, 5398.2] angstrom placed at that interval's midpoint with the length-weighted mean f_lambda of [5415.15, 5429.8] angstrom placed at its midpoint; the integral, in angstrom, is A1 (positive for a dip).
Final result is 2.1 angstrom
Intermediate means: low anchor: 13.1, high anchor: 14.5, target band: 11.7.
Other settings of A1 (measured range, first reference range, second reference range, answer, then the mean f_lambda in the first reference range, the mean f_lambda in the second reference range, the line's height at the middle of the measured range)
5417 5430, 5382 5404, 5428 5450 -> -1.33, 13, 13.3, 13.2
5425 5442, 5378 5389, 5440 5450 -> 0.21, 14.2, 13.8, 13.9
